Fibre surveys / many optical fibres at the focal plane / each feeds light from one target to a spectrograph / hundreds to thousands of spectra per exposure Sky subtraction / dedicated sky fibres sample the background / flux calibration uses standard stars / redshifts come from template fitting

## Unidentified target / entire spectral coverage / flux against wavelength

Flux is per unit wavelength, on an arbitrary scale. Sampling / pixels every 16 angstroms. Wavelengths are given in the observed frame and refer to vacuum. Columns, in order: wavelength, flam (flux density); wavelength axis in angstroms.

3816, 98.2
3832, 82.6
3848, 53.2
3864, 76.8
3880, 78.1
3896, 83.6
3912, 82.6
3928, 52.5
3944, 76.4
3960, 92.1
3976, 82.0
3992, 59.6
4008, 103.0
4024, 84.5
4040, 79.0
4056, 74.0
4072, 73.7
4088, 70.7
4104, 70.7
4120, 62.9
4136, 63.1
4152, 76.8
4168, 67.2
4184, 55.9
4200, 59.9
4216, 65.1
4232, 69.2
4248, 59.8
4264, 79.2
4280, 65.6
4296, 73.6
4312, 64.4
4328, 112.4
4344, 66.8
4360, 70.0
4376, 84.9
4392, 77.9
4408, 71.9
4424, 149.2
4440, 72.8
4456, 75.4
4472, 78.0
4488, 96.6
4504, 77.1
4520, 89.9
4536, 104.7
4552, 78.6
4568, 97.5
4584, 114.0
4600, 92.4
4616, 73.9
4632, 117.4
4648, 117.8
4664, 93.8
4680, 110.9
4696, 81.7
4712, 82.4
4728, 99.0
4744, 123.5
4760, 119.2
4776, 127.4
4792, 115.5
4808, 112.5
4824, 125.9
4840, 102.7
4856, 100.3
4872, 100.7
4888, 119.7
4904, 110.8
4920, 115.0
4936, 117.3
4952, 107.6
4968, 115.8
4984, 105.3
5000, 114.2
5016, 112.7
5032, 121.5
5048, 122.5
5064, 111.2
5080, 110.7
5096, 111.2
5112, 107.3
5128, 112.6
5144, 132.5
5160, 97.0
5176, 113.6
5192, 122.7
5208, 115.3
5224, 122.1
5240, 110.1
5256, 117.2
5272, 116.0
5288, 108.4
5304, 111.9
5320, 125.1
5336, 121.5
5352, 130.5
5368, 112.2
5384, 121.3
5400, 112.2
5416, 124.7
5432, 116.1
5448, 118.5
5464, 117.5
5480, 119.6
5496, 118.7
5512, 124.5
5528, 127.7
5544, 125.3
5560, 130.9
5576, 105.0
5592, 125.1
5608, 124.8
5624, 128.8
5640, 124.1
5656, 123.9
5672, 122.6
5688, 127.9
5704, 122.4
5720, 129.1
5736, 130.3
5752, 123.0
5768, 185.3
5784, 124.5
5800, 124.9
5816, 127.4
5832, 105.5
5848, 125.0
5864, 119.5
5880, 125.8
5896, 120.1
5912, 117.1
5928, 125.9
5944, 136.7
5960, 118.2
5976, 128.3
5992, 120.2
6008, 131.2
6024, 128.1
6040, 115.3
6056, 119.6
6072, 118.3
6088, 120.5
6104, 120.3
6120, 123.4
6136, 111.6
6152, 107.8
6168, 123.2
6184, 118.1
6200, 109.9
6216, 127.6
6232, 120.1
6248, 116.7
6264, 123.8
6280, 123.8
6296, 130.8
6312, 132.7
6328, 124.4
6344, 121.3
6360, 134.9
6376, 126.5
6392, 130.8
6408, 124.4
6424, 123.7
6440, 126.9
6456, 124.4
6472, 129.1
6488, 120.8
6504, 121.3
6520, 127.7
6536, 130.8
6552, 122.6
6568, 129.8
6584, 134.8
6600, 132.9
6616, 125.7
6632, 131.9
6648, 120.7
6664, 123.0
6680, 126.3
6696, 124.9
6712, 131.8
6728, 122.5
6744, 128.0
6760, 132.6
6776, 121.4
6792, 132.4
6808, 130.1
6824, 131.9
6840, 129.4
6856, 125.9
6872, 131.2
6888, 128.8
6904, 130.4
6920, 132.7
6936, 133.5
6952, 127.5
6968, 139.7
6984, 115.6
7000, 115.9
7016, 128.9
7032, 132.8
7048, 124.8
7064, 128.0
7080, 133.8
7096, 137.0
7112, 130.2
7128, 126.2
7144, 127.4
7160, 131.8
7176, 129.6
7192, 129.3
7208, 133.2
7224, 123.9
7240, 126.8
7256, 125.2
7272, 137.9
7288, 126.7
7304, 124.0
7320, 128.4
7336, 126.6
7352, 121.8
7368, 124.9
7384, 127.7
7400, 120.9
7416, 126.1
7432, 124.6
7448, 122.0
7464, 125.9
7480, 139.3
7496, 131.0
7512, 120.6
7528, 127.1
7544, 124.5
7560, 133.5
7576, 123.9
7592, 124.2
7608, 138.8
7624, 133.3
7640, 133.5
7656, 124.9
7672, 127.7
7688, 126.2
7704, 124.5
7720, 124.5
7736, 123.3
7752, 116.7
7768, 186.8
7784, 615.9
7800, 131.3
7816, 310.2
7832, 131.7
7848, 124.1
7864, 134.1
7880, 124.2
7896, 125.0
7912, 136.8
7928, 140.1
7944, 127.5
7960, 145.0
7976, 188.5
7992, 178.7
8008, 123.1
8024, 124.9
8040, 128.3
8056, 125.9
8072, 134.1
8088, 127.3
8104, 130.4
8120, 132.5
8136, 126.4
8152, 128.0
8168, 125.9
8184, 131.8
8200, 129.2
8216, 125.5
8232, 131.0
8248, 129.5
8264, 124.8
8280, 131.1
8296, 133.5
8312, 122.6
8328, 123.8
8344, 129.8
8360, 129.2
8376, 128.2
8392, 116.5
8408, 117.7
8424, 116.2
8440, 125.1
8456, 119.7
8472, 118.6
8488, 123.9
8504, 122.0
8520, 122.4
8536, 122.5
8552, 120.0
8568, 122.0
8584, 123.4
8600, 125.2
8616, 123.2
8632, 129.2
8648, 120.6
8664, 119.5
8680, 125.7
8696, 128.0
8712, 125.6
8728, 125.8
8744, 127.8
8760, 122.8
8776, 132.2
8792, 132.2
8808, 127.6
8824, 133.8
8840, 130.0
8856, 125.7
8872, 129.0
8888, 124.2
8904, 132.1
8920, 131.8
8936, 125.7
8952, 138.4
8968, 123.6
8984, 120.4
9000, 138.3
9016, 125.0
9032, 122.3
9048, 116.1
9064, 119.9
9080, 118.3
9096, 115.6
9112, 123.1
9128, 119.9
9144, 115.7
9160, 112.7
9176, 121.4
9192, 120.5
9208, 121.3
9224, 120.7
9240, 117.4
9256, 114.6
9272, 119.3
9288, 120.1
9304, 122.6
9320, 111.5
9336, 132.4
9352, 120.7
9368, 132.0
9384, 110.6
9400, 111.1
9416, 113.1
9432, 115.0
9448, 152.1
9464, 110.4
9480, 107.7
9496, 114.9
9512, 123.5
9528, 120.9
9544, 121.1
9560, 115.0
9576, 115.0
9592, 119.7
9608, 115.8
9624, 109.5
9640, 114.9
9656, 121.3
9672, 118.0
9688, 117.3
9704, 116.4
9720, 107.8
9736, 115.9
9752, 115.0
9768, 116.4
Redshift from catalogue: 0.186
